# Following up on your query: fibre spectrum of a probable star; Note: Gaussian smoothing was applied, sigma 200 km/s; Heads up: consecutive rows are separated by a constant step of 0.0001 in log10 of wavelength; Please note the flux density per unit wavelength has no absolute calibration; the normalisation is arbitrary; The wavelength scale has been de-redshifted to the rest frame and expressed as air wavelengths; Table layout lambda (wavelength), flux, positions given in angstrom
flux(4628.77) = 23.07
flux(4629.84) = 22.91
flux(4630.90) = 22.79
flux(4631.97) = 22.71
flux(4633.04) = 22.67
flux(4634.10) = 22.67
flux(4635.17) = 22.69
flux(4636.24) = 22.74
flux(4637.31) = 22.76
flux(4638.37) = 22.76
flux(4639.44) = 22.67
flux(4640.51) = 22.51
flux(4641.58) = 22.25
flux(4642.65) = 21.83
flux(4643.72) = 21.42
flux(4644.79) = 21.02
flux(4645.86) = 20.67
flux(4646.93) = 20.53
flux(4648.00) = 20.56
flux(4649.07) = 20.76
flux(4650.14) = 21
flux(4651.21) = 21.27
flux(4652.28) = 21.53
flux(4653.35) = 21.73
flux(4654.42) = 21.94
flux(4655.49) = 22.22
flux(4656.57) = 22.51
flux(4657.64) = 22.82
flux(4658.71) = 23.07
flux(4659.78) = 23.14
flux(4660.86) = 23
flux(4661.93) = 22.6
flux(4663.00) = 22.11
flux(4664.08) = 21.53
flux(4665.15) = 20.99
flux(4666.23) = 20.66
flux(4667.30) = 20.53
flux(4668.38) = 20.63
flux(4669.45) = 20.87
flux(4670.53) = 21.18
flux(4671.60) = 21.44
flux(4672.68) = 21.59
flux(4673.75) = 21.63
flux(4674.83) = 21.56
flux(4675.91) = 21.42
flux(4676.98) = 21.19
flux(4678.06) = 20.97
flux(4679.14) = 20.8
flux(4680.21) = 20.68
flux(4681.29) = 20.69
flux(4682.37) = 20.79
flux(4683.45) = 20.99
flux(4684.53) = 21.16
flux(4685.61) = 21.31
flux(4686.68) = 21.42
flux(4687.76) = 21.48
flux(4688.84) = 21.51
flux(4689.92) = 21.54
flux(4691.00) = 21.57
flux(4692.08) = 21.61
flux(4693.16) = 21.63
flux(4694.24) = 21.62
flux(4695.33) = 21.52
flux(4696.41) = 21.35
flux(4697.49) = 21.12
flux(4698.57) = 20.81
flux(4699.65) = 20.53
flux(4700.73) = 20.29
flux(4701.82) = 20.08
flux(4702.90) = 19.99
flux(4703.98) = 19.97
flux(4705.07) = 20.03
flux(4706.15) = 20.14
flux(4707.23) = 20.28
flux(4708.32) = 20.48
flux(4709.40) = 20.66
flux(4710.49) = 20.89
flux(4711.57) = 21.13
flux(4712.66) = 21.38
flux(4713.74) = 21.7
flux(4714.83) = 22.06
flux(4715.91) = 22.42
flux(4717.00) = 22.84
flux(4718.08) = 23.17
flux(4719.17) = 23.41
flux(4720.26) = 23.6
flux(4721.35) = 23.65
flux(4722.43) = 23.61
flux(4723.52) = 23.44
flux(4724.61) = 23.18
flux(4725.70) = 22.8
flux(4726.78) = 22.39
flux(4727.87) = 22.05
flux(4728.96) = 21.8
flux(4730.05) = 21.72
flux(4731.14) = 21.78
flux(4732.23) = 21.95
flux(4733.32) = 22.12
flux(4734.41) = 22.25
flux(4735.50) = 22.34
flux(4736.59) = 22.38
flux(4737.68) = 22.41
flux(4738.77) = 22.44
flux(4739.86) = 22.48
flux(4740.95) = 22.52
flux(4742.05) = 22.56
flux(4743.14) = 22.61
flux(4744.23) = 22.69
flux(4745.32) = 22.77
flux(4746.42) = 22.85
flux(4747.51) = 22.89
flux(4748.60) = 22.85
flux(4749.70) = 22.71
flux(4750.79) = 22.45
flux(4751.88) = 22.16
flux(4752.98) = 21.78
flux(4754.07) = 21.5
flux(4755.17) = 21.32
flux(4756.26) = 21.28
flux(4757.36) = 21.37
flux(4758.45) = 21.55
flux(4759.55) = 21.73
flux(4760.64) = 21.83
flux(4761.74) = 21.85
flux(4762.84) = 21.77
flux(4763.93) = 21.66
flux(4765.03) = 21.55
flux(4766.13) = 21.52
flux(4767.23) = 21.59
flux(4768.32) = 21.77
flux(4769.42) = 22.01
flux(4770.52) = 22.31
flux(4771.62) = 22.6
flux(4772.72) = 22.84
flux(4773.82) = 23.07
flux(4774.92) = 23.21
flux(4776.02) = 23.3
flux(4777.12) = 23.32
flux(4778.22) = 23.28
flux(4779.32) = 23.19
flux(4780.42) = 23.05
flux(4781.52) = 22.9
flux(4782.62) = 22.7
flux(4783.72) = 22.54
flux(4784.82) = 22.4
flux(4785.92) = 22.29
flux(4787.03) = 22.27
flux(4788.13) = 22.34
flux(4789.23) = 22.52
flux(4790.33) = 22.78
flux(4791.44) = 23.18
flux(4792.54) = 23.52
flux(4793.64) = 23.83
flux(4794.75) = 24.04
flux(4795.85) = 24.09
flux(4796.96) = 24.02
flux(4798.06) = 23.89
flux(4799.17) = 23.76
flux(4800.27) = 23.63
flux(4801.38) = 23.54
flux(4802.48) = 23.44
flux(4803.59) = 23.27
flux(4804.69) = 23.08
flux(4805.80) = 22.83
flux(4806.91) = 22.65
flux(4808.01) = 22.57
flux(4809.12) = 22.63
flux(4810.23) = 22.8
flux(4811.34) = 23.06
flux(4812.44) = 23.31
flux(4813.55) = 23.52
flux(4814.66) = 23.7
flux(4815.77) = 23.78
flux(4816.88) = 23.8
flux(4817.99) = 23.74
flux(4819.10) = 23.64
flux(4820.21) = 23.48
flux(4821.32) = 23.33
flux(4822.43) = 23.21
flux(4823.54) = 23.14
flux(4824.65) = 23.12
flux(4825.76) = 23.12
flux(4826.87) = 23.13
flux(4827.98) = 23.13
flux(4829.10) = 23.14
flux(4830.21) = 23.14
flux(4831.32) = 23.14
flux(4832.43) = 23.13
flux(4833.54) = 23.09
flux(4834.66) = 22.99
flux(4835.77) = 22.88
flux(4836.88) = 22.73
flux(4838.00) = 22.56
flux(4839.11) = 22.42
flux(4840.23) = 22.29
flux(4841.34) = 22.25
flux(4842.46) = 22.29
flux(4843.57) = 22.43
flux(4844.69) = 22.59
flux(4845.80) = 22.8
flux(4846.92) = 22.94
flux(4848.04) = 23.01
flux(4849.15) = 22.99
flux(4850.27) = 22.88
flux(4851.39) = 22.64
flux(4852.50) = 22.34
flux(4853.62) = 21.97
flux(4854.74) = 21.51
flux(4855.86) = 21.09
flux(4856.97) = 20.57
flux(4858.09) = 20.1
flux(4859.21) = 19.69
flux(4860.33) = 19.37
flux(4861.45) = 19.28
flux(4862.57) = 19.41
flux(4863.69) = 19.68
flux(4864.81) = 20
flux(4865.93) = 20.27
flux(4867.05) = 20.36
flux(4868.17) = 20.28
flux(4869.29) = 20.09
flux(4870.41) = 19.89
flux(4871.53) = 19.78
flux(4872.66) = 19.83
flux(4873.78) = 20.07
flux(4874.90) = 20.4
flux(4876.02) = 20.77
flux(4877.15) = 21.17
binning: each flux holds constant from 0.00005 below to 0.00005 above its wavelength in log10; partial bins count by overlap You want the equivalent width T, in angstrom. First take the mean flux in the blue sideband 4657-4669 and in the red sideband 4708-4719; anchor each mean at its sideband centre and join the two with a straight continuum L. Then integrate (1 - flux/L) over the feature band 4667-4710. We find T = 1.70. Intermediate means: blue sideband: 21.9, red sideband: 21.8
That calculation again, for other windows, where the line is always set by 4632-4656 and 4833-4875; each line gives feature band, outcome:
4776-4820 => -3.50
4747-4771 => -0.33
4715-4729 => -0.84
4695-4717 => 0.83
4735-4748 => -0.57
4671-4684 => 0.37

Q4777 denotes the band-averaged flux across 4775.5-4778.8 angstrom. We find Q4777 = 23.3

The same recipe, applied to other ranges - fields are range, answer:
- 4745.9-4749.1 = 22.9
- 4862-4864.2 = 19.5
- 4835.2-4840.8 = 22.6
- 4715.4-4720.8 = 23.1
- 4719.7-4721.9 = 23.6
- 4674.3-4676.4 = 21.5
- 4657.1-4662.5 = 23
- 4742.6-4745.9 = 22.7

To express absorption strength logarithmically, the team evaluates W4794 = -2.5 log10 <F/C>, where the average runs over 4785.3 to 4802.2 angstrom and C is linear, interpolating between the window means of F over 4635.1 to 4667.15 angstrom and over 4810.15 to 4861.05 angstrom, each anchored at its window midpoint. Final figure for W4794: -0.04 mag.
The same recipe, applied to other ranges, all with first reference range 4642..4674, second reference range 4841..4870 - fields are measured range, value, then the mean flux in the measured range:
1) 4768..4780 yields -0.07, 22.8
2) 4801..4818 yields -0.09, 23.2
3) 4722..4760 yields -0.04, 22.3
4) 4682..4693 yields 0.01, 21.4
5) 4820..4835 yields -0.09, 23.2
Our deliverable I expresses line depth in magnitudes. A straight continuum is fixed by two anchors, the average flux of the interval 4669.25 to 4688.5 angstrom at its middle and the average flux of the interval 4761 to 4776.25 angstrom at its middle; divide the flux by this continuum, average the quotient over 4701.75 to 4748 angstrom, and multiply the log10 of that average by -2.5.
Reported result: -0.02 mag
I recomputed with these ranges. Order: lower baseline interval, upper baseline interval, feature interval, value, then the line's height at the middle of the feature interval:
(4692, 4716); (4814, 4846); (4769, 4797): -0.03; 22.2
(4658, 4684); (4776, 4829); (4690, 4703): 0.04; 21.8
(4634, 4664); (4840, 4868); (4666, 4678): 0.04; 21.9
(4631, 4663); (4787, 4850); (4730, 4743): 0.02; 22.6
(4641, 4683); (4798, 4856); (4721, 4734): -0.02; 22.1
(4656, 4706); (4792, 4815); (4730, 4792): 0.02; 22.7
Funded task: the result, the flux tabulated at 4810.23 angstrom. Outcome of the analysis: 22.8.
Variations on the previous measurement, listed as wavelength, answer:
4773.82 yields 23.07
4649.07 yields 20.76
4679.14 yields 20.8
